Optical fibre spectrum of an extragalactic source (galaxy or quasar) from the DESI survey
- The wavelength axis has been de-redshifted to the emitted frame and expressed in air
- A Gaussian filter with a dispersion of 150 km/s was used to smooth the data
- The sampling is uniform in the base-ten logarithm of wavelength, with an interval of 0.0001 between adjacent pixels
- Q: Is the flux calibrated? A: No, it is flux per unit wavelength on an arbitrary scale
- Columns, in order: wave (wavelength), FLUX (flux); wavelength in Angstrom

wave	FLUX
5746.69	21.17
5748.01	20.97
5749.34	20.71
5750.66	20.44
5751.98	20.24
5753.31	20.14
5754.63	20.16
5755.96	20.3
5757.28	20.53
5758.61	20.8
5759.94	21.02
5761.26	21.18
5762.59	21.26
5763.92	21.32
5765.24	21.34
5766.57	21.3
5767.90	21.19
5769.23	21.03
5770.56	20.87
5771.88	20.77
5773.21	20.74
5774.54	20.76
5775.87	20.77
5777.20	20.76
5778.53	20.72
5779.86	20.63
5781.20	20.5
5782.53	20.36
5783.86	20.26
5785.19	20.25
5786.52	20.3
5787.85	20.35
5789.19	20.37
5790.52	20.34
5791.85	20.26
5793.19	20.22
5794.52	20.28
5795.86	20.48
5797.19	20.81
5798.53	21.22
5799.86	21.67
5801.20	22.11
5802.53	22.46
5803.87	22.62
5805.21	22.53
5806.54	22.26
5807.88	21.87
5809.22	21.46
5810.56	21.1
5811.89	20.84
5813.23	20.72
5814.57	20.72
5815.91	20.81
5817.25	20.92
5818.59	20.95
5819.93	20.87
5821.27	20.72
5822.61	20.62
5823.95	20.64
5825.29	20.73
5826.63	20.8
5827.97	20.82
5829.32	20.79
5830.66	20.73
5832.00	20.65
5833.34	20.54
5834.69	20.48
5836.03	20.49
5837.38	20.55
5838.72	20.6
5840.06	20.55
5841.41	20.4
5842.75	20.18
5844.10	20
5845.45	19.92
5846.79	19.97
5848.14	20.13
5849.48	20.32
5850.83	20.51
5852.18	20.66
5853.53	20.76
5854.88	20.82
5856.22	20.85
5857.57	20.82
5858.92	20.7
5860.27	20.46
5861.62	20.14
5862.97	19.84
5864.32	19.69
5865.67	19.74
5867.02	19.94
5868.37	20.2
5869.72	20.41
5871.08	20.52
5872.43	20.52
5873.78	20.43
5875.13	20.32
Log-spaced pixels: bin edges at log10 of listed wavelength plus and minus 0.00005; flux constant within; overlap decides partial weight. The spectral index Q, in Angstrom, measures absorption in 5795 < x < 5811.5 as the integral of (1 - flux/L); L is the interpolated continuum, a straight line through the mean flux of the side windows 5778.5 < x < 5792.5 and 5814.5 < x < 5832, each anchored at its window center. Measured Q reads -0.9 Angstrom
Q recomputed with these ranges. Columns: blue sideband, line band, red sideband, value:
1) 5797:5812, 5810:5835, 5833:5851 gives 0.4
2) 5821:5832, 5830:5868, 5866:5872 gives 0.2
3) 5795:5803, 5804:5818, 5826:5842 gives -0.2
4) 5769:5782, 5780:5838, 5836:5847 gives -1.1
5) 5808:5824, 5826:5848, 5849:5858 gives 0.3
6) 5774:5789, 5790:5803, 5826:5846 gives -0.3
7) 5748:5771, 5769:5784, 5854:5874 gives 0.0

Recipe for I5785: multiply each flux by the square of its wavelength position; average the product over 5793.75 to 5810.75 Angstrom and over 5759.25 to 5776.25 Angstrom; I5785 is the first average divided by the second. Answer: 1.04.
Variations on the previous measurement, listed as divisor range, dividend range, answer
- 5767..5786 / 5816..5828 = 1.02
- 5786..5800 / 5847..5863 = 1.02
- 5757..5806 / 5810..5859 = 1.00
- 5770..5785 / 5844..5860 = 1.02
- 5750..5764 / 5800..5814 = 1.07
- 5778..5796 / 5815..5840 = 1.03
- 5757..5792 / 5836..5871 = 1.01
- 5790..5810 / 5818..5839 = 0.98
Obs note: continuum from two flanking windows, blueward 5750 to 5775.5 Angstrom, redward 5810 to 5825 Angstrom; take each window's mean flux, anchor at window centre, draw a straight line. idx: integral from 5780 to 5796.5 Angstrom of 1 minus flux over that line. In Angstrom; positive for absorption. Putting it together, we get 0.38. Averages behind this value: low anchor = 20.8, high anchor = 20.8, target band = 20.3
